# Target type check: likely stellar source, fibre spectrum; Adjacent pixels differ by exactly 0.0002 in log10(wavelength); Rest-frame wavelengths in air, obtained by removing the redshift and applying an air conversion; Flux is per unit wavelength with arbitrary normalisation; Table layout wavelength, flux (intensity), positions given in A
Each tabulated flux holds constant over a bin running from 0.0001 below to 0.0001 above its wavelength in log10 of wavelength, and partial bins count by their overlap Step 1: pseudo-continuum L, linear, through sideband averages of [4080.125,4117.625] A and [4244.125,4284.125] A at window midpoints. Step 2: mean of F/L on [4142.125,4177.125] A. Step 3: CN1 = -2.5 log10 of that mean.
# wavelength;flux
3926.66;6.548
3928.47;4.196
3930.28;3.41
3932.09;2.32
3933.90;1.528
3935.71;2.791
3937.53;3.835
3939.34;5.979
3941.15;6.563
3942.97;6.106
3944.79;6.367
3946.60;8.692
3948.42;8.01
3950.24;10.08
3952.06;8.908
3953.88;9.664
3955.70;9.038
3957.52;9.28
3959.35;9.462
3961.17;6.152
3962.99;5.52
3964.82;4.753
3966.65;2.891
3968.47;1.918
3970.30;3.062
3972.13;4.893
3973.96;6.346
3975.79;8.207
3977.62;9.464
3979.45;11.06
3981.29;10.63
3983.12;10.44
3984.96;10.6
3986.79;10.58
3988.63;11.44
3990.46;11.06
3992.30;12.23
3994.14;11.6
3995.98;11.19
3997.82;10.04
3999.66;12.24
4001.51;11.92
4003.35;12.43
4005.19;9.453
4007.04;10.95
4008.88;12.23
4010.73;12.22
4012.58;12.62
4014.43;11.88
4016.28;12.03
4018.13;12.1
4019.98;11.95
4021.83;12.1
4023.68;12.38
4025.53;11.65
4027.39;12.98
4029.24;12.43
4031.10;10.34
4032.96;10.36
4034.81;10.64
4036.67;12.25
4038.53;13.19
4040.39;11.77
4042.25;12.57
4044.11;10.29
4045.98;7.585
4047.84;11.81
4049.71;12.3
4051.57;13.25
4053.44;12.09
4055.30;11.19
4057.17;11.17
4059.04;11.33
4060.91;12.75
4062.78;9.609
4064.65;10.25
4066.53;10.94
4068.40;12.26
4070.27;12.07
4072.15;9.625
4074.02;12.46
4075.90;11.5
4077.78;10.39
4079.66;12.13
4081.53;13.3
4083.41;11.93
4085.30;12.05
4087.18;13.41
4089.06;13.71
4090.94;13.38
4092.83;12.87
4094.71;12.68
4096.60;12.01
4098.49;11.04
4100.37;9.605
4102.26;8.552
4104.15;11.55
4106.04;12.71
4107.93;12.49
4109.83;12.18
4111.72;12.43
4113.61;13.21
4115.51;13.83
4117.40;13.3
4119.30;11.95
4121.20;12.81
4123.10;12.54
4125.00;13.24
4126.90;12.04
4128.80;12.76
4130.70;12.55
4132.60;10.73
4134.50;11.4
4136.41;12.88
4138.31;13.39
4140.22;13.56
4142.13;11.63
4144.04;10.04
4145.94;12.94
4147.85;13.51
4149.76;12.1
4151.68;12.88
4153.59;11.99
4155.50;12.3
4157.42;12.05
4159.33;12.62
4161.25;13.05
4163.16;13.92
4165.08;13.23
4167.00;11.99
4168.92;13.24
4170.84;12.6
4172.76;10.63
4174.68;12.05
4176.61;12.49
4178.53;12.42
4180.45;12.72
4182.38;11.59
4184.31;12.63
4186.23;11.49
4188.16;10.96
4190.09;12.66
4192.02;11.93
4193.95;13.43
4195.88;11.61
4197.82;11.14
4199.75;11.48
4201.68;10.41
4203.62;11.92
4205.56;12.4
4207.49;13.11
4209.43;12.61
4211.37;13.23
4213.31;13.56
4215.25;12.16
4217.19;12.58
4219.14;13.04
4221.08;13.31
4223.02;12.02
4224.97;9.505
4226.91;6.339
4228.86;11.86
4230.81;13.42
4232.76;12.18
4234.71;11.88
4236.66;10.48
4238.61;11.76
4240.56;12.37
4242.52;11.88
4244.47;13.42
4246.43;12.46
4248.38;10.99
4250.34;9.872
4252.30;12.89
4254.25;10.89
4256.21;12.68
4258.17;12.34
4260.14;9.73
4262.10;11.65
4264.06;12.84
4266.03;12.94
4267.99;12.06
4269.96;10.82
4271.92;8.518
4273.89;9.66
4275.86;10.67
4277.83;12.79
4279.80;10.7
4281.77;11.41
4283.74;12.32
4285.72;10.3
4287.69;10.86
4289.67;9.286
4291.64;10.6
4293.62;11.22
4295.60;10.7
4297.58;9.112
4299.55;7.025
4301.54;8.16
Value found -0.04 mag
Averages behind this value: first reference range 12.3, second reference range 11.5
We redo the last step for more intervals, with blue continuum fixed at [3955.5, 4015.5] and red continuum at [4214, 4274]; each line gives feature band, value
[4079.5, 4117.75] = -0.189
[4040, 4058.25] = -0.152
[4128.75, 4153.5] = -0.152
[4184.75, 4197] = -0.084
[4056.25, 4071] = -0.128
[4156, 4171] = -0.177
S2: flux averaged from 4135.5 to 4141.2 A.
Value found 13.3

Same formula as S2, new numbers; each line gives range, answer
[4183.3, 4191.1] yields 11.9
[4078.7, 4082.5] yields 12.7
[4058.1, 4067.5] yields 11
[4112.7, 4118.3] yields 13.5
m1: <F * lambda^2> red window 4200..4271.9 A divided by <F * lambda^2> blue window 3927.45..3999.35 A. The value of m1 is 1.80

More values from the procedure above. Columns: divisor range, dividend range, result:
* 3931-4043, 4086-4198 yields 1.42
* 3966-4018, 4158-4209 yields 1.35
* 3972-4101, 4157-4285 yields 1.14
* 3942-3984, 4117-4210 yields 1.83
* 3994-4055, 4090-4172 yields 1.12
